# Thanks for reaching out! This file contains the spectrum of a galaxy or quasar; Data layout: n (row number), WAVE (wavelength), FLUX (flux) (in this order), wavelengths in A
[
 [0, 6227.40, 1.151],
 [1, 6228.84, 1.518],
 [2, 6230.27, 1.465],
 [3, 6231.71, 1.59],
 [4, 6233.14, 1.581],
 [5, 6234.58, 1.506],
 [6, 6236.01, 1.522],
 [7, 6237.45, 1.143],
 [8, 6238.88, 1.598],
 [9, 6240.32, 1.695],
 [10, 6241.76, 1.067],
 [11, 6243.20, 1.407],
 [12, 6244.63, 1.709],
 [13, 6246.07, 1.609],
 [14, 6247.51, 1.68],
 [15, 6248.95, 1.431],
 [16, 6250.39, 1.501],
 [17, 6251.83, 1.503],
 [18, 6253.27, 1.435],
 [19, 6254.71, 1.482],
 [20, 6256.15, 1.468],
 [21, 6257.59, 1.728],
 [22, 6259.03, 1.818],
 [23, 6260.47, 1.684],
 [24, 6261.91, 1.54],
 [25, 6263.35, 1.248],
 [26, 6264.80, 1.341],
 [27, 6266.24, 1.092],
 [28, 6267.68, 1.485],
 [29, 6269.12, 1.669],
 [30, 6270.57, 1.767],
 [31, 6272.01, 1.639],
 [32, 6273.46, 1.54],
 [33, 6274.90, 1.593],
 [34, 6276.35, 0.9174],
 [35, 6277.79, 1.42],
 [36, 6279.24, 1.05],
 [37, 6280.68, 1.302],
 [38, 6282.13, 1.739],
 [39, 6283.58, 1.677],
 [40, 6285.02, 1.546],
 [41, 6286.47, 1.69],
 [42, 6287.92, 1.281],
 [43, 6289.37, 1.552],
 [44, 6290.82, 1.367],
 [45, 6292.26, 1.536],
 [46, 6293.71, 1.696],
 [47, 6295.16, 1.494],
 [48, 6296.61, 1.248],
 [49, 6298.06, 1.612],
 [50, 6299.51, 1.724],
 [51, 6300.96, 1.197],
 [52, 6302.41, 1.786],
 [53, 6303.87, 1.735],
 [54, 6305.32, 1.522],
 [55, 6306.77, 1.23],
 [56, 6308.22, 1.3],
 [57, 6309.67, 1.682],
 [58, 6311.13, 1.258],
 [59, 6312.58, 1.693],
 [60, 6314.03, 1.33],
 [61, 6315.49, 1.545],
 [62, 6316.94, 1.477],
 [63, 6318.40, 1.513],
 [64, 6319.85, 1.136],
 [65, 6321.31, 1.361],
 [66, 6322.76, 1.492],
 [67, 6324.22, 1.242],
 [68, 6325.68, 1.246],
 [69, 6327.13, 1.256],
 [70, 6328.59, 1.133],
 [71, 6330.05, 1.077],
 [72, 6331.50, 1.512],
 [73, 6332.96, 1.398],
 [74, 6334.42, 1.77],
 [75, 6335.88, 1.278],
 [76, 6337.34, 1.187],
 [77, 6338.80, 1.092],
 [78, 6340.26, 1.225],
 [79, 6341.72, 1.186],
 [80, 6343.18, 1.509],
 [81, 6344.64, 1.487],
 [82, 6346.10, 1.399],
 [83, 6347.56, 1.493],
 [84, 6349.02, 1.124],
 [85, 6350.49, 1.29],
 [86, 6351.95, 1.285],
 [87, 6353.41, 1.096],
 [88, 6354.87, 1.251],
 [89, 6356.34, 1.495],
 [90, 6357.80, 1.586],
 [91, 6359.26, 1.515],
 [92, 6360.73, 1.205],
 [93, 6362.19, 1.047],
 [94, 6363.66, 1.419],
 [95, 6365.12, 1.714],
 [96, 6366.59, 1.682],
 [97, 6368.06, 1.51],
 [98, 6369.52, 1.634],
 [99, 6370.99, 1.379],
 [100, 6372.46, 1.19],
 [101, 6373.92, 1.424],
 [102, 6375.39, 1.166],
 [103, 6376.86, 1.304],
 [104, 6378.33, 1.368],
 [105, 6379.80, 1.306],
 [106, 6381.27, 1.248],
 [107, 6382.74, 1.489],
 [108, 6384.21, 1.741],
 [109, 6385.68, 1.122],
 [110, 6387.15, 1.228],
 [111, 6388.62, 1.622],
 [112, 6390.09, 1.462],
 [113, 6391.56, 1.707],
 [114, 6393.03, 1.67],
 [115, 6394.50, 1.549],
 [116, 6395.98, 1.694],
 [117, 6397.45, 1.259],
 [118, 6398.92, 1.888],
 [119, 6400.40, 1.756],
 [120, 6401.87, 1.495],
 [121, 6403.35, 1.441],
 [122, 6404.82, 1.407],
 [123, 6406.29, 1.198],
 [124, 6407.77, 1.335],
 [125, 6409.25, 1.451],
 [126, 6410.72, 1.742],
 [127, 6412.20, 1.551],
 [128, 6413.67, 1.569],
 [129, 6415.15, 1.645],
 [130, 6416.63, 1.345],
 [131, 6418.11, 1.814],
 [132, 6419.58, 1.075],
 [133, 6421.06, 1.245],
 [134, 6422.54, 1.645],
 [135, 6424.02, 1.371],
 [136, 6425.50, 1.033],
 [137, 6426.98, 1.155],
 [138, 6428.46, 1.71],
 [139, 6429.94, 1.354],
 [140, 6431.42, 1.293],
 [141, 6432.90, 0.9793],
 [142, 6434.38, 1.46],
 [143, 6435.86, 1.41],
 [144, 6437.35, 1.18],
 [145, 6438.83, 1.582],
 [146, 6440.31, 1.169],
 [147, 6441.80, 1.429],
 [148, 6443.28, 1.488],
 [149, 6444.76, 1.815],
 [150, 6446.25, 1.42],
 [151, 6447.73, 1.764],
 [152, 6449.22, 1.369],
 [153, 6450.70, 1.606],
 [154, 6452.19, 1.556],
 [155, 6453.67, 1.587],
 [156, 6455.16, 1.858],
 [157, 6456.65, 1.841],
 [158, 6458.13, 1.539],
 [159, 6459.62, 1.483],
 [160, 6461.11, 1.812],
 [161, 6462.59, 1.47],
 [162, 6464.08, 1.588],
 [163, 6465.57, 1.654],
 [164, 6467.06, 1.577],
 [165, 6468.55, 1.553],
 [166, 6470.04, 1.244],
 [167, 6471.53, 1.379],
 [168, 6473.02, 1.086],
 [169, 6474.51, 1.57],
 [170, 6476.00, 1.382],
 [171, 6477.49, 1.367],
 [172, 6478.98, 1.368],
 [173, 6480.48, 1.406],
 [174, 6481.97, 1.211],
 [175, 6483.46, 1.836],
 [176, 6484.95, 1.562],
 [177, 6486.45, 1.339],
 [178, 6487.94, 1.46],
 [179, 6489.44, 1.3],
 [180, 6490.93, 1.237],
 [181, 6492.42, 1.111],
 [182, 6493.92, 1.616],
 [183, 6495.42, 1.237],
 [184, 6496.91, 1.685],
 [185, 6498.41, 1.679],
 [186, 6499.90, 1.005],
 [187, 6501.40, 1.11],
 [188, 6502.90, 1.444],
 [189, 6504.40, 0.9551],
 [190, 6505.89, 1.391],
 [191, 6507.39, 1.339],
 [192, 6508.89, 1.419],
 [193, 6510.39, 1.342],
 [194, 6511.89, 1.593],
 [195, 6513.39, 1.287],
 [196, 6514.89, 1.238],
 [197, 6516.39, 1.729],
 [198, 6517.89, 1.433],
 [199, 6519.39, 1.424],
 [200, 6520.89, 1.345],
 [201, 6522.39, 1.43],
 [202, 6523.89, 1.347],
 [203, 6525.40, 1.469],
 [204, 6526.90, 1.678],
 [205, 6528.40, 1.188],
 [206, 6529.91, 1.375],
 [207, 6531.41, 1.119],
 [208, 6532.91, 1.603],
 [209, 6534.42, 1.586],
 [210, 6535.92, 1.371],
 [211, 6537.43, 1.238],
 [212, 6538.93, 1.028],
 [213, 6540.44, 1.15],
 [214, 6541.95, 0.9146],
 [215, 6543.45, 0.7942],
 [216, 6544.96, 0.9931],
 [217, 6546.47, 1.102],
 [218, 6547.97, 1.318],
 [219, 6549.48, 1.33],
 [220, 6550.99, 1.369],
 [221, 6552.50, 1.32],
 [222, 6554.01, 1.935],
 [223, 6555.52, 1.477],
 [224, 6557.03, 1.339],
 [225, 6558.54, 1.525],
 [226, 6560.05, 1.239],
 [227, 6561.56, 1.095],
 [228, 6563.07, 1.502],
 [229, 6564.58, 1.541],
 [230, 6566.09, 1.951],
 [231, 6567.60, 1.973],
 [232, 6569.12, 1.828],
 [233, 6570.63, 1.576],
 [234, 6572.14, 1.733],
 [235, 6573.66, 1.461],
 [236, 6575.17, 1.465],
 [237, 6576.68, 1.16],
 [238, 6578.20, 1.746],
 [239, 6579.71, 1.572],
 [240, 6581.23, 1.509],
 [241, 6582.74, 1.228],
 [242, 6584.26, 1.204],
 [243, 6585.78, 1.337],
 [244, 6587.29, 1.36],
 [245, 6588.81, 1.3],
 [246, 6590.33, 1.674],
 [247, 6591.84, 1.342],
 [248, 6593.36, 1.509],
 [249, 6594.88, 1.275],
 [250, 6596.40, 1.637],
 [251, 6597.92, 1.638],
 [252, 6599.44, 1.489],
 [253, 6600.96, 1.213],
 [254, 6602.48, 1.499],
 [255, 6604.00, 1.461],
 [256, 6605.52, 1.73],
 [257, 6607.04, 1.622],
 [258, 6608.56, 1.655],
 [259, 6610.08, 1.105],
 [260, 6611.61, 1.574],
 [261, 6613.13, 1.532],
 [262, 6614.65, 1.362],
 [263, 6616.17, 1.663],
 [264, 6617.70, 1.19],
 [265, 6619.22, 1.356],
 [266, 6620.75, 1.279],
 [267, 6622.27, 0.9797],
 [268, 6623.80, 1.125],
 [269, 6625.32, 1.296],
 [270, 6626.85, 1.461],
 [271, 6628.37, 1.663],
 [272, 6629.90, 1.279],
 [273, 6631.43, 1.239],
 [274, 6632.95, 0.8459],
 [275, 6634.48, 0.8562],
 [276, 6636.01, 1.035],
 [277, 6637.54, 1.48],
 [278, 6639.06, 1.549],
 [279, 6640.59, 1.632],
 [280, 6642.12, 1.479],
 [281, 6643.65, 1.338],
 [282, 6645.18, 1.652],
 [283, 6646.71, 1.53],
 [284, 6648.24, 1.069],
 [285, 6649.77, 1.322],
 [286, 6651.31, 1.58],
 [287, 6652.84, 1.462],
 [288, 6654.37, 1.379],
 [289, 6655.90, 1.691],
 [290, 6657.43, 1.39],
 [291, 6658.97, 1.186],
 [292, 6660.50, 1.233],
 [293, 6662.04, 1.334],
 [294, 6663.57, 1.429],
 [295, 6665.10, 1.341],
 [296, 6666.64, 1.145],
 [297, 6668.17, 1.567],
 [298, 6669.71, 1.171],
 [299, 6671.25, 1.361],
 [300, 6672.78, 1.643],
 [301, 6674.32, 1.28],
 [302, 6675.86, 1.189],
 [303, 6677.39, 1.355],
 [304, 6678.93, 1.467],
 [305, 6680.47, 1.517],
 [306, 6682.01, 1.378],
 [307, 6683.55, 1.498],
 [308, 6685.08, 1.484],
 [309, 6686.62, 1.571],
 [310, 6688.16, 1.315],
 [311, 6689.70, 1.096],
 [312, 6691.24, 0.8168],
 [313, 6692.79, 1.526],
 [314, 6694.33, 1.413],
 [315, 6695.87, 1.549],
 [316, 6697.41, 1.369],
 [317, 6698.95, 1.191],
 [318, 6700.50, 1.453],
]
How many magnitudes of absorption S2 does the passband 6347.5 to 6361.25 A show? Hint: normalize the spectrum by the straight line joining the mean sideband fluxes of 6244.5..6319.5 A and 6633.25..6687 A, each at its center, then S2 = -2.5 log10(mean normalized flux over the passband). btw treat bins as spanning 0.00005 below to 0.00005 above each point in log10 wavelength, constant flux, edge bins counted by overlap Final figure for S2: 0.115 mag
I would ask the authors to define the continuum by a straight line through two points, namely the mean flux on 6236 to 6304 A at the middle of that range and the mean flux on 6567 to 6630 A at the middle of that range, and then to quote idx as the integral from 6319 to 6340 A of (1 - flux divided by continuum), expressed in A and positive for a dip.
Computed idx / 2.7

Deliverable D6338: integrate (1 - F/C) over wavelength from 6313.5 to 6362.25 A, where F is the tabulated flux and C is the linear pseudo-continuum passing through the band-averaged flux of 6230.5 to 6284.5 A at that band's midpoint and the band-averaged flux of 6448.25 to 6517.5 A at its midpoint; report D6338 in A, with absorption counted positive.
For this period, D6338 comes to 4.6 A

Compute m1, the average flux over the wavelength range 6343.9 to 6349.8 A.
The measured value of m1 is 1.37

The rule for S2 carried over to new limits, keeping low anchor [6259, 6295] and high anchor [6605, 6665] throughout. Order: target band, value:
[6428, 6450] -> 0.01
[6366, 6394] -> 0.01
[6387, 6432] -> -0.03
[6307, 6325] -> 0.04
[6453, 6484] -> -0.07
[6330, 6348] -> 0.08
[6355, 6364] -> 0.07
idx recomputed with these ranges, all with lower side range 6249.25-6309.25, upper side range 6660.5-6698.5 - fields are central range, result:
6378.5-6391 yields 0.46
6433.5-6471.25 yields -2.57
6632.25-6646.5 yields 0.48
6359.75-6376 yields 0.70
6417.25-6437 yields 1.35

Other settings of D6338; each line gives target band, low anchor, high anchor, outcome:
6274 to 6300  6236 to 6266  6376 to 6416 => 0.5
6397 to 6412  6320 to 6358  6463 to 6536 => -1.7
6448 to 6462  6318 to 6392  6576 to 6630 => -2.5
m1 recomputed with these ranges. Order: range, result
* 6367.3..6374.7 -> 1.43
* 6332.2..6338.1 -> 1.41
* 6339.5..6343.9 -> 1.3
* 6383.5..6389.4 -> 1.43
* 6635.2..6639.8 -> 1.35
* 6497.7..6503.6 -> 1.31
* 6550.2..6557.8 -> 1.49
